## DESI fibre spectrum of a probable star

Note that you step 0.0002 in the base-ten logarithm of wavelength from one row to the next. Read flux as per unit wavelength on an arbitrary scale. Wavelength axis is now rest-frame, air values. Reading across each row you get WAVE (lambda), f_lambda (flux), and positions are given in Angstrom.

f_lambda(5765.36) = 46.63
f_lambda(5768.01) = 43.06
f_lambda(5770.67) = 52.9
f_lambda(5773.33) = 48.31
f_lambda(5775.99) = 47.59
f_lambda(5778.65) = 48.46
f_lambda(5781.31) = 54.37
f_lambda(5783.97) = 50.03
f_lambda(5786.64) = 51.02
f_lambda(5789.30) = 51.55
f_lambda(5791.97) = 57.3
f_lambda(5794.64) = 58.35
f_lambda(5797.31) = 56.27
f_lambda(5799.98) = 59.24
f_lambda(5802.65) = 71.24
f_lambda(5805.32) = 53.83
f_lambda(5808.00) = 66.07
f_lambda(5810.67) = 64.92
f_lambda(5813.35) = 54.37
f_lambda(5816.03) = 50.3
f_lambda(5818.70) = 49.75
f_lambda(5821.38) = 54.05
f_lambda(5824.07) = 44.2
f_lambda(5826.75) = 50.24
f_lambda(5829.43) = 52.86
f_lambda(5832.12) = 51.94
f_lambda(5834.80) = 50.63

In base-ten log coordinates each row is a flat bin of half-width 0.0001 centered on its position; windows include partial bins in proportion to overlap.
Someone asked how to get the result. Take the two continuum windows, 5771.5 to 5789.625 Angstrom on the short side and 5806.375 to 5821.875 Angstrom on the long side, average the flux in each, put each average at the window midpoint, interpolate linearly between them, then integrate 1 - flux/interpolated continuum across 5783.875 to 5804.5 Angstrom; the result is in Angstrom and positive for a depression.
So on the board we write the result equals -1.7 Angstrom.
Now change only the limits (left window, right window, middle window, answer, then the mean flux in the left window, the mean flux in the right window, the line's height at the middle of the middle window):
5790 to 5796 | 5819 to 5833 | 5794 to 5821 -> -2.0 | 57.1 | 50.5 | 54.2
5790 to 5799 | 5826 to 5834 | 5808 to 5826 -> 0.0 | 56.9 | 51.8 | 53.7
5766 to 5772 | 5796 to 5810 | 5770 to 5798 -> 0.8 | 47.8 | 61.5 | 53.9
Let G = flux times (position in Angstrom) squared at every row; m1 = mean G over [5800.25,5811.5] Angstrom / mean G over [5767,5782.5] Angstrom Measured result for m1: 1.31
